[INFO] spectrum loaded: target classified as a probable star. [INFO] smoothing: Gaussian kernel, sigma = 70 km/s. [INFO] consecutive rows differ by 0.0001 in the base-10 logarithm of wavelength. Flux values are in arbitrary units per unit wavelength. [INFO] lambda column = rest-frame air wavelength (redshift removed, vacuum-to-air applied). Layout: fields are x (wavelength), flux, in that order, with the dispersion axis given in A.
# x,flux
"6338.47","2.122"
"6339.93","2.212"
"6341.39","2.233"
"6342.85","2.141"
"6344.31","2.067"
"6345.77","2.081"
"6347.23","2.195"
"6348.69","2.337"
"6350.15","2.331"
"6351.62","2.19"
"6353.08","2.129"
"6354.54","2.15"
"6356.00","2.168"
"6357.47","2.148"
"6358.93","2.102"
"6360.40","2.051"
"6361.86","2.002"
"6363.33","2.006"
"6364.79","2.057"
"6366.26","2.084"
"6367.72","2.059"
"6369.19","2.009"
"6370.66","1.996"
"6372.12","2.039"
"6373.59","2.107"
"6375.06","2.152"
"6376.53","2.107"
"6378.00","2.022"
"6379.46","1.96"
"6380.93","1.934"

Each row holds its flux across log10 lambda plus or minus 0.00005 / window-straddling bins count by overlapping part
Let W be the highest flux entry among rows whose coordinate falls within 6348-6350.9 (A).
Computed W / 2.337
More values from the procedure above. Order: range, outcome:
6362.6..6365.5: 2.057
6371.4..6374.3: 2.107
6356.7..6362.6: 2.148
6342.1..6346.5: 2.141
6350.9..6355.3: 2.19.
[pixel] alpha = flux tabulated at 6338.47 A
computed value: 2.122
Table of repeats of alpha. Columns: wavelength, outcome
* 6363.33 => 2.006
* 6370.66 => 1.996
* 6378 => 2.022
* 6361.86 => 2.002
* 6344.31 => 2.067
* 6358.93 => 2.102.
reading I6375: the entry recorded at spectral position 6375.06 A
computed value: 2.152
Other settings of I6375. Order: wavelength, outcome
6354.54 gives 2.15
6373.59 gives 2.107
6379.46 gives 1.96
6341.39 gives 2.233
